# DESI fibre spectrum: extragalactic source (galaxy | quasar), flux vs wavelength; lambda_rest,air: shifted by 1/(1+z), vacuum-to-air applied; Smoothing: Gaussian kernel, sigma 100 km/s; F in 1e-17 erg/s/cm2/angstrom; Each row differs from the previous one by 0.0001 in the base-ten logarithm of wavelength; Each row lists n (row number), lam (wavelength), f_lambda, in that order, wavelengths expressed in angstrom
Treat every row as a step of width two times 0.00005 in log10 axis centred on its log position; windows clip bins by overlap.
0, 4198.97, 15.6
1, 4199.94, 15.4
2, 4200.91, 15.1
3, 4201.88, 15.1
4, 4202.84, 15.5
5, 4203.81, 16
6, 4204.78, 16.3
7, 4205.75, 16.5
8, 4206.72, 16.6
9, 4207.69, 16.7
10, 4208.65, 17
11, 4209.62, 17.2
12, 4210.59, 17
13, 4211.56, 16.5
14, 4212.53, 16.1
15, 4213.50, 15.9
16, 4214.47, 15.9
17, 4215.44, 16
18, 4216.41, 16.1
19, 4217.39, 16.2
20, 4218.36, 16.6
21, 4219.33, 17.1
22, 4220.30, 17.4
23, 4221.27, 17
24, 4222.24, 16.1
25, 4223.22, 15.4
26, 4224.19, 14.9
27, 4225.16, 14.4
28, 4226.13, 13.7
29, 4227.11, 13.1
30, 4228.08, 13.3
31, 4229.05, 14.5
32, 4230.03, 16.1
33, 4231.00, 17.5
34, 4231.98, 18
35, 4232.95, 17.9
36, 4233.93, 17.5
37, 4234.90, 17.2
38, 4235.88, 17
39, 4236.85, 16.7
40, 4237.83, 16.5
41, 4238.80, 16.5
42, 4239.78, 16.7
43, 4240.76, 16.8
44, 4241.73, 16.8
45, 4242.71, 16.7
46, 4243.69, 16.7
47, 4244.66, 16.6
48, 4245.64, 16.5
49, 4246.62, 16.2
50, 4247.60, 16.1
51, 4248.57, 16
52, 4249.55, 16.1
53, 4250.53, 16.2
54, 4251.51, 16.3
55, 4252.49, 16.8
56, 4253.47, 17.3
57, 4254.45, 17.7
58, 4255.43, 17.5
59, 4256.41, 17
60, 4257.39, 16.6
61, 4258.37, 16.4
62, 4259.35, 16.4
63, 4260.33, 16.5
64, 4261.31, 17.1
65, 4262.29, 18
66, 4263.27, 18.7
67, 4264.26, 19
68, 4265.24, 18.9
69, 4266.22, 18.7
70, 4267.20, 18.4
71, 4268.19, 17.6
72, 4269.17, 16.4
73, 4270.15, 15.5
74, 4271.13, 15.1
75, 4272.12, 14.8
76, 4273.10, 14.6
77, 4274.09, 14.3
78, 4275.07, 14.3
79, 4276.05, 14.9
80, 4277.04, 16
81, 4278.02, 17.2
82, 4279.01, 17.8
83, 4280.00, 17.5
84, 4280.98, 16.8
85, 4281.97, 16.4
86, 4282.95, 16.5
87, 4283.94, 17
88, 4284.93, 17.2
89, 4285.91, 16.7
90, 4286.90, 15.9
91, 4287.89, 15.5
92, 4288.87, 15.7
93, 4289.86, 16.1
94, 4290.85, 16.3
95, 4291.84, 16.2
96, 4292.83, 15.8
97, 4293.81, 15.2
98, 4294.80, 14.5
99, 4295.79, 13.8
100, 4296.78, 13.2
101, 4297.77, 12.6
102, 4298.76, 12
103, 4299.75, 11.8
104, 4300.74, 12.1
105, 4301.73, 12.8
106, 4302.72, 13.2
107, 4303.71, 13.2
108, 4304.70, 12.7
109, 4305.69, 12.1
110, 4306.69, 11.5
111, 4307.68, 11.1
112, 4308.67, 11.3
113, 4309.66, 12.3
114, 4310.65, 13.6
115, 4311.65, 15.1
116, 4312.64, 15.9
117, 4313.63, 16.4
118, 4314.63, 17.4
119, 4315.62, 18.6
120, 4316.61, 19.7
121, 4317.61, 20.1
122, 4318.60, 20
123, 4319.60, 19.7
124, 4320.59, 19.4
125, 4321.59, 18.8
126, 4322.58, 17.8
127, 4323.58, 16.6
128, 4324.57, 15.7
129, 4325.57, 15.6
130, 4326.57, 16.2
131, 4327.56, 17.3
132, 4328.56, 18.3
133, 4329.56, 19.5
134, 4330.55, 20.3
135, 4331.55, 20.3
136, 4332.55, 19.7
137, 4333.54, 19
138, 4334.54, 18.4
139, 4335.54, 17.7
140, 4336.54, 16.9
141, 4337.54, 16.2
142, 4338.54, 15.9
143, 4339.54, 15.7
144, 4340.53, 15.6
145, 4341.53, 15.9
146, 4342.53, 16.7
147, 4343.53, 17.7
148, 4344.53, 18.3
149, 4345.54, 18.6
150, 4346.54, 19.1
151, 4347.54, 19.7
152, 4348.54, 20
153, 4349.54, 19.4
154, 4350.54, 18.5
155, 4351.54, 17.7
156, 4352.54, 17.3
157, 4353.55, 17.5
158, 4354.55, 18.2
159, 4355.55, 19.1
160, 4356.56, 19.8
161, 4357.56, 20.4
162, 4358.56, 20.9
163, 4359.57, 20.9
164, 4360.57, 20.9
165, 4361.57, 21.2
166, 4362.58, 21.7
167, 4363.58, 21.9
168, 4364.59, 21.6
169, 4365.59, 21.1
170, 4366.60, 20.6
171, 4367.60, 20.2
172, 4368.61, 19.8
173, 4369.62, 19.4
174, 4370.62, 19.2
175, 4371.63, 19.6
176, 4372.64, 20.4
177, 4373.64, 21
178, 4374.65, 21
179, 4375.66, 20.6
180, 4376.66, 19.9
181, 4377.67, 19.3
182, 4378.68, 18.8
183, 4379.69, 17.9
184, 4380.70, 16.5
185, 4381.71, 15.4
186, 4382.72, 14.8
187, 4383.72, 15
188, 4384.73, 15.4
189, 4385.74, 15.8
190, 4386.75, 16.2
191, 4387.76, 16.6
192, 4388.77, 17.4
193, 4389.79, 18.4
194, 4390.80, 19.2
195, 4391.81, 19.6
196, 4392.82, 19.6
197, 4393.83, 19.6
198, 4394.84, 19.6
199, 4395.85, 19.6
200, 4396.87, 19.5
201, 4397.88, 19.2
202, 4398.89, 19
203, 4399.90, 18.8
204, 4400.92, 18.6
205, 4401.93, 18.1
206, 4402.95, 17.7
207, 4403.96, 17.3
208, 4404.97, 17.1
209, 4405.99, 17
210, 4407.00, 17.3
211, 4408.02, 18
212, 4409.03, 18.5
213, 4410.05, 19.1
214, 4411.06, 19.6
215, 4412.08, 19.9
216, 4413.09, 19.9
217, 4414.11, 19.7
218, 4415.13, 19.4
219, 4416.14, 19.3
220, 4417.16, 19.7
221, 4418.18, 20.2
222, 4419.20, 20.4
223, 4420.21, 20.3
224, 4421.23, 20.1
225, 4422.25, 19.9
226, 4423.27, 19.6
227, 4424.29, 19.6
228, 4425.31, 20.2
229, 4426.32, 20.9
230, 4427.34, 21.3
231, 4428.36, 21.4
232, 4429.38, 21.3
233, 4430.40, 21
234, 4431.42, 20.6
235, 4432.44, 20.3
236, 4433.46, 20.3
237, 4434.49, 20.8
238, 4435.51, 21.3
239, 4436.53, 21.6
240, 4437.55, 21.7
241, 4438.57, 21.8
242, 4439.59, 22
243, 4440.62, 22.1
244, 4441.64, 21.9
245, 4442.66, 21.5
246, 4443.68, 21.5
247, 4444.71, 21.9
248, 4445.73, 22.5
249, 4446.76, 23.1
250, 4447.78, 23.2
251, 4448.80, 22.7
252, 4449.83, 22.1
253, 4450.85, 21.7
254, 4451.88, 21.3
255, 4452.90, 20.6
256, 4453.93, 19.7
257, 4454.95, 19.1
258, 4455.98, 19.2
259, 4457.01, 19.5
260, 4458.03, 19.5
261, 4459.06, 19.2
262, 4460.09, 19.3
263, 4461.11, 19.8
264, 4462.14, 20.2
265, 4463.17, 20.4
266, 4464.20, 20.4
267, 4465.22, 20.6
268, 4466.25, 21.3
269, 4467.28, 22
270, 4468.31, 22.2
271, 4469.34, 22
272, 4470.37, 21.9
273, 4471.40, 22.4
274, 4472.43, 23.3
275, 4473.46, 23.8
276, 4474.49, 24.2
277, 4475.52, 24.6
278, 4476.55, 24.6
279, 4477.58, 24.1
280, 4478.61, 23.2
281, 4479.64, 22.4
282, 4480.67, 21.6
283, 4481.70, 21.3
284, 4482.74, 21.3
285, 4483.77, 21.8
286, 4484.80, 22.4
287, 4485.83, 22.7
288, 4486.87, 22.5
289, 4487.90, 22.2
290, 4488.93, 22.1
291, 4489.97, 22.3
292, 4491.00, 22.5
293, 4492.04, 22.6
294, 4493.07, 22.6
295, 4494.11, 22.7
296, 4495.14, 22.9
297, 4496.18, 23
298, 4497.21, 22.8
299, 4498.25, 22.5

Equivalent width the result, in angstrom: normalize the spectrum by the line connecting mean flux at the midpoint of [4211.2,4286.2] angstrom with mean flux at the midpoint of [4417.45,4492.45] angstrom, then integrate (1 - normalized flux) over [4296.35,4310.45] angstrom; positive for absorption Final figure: 4.4 angstrom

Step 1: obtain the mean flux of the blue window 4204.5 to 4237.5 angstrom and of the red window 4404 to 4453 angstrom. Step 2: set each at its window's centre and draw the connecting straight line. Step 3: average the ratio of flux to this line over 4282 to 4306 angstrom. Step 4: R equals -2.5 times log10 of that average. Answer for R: 0.213 mag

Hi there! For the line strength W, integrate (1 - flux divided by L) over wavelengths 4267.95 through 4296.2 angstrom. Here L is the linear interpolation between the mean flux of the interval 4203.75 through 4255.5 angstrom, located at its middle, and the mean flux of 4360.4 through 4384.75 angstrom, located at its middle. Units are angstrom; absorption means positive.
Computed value 2.5 angstrom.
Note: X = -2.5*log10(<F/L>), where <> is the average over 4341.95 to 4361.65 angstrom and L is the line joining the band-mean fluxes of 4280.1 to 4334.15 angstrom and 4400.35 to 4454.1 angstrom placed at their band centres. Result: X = -0.09 mag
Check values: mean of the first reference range 15.9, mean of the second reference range 20.4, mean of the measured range 19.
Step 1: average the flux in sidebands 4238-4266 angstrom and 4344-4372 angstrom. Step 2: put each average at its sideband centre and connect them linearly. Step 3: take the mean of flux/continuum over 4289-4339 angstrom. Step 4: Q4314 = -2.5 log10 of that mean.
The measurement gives 0.17 mag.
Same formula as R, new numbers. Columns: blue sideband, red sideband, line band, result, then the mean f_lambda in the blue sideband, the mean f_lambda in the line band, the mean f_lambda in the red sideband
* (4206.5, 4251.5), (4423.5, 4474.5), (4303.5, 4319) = 0.201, 16.3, 15.1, 21.2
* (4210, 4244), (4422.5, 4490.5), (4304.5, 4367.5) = 0.053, 16.2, 17.9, 21.5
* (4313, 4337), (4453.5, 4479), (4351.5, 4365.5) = -0.055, 18.3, 20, 21.5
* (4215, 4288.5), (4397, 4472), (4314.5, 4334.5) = -0.030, 16.5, 18.5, 20.3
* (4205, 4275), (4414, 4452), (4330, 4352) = 0.048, 16.5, 18.1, 21.1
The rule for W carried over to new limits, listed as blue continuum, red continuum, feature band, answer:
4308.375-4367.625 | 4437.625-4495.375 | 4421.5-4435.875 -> 0.13 angstrom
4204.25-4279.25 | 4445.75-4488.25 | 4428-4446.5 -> -0.38 angstrom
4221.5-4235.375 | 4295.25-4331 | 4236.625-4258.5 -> -1.37 angstrom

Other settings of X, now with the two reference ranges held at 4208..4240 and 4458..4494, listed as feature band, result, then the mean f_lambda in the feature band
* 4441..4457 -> 0.00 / 21.4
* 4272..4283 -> 0.10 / 15.9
